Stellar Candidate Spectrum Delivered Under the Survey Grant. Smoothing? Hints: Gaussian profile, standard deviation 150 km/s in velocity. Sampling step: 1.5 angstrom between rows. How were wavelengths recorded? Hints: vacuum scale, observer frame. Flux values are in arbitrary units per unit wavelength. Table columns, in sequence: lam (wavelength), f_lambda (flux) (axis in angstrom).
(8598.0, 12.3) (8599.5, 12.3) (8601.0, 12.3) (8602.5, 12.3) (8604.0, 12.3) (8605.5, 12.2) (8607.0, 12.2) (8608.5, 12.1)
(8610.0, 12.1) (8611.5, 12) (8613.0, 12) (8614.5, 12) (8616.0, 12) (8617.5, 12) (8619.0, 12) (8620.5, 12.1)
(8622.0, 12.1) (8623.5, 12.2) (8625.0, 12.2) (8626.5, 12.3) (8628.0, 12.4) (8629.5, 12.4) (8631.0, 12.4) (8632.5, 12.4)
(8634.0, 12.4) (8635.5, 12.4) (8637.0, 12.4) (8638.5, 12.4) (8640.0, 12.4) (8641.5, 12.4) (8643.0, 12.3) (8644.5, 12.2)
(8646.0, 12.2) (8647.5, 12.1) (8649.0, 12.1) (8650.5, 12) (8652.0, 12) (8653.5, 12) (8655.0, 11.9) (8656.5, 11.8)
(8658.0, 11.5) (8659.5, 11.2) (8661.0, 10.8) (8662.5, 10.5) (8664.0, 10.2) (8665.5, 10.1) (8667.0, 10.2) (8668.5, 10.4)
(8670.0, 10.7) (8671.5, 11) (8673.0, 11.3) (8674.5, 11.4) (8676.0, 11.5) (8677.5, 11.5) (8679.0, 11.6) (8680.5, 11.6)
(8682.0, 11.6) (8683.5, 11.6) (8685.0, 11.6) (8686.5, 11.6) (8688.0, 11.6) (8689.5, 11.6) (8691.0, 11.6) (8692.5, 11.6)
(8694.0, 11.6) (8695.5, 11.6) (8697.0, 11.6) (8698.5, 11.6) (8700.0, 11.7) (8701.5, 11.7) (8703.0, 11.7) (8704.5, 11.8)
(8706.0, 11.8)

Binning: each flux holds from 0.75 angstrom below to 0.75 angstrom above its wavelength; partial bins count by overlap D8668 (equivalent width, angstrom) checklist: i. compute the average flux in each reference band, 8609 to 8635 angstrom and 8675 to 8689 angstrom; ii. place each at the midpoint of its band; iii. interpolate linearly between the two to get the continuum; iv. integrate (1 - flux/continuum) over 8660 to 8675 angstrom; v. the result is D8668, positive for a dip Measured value 1.4 angstrom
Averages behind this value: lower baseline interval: 12.2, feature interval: 10.7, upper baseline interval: 11.6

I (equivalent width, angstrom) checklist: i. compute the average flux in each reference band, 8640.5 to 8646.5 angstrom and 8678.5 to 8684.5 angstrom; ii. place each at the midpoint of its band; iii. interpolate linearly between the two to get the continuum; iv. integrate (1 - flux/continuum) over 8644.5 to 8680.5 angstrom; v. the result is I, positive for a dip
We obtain 1.9 angstrom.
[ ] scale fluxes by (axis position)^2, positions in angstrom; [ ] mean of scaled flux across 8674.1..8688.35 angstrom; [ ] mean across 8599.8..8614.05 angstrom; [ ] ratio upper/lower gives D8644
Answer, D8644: 0.97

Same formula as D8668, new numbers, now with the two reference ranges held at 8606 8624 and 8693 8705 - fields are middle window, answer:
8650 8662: 0.3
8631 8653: -0.6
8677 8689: 0.1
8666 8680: 0.9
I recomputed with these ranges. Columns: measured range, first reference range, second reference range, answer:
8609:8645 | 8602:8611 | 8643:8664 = -0.8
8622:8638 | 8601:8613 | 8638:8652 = -0.2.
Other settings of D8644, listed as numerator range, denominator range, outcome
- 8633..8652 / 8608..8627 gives 1.02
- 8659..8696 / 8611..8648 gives 0.93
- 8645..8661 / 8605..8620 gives 0.99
